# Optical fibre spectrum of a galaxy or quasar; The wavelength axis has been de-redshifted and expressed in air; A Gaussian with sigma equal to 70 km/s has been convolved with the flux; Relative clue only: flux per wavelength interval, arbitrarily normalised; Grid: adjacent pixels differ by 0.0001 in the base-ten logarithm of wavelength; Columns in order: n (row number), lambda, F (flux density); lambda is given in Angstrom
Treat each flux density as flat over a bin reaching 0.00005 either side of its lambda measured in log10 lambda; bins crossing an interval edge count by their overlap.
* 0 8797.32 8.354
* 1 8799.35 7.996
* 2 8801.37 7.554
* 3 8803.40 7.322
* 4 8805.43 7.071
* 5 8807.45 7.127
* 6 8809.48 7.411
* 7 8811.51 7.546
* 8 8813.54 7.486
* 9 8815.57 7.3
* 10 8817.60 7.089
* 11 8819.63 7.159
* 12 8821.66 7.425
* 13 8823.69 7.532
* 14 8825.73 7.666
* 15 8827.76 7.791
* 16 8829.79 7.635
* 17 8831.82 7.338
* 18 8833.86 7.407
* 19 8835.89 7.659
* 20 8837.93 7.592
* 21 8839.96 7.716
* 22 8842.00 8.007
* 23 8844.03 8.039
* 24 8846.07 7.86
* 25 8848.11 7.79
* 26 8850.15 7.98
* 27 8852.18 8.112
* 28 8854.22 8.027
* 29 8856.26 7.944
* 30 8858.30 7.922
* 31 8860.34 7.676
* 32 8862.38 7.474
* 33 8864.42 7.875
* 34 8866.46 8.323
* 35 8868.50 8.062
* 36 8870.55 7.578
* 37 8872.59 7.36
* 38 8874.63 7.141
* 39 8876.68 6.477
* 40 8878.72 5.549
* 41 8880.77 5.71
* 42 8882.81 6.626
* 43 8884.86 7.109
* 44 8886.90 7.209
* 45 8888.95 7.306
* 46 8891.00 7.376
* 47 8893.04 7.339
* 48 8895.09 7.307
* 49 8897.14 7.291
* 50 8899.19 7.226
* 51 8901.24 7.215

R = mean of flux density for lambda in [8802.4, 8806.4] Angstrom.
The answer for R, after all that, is 7.19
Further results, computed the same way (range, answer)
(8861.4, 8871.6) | 7.86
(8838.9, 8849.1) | 7.88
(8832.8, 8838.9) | 7.54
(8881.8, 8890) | 7.06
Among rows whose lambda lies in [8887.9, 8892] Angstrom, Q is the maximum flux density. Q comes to 7.376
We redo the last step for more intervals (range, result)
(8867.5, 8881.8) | 8.062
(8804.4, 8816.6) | 7.546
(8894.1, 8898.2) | 7.307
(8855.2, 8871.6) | 8.323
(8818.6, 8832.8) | 7.791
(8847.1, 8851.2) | 7.98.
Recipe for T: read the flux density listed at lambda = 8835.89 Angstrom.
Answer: 7.659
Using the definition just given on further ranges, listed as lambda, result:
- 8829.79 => 7.635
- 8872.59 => 7.36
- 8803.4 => 7.322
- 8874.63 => 7.141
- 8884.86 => 7.109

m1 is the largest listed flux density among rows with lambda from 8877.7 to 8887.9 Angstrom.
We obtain 7.209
